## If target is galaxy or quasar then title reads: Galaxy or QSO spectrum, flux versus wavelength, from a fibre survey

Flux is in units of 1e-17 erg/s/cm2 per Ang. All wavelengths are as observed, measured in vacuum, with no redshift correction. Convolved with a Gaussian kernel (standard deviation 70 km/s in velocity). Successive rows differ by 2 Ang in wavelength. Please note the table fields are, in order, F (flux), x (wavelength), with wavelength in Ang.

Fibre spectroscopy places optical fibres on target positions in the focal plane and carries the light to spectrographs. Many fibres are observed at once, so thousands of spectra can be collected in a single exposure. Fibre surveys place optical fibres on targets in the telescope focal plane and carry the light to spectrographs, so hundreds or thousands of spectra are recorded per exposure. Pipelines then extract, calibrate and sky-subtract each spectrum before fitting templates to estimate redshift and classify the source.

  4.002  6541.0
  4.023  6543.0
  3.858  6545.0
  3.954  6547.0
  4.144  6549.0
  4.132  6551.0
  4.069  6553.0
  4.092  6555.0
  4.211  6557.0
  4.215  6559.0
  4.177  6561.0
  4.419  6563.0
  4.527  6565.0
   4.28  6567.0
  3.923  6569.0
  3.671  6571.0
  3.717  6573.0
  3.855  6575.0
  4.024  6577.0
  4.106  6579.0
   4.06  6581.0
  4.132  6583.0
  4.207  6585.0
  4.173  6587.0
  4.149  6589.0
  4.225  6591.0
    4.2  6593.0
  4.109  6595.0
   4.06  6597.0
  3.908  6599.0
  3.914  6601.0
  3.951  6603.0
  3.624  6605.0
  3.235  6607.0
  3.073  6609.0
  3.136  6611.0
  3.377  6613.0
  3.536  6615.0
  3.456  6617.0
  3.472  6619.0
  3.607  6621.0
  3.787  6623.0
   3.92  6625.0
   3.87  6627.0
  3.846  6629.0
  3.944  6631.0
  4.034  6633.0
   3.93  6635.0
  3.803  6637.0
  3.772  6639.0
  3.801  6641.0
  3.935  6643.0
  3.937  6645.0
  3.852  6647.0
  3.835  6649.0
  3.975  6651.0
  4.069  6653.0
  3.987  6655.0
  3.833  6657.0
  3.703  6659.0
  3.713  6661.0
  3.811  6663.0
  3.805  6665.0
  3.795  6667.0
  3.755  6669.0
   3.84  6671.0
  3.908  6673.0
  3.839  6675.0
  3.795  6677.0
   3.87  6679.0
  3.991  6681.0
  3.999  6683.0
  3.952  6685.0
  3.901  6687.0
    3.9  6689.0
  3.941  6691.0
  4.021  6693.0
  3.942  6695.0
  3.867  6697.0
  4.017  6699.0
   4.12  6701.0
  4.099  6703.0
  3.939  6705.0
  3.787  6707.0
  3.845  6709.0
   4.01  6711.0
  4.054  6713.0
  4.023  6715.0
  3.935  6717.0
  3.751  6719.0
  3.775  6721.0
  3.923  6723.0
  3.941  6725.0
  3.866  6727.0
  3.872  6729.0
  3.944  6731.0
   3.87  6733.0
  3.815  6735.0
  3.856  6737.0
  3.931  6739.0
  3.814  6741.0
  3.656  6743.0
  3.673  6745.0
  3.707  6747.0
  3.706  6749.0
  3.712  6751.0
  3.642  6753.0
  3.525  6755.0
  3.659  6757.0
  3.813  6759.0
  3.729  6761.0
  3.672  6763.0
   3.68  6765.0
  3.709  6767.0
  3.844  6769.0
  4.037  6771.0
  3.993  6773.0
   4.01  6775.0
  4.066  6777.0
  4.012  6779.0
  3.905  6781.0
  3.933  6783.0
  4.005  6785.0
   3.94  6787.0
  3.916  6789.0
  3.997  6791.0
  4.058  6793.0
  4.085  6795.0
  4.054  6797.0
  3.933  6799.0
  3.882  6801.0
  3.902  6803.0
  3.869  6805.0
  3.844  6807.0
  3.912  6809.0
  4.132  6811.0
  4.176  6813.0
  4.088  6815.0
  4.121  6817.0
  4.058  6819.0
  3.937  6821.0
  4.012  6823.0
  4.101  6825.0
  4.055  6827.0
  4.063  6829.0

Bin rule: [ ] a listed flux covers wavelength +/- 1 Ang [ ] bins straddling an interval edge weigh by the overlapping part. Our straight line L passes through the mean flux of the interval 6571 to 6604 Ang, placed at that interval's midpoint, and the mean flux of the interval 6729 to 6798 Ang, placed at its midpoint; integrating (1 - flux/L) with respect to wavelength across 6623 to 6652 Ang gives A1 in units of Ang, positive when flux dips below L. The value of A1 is 0.7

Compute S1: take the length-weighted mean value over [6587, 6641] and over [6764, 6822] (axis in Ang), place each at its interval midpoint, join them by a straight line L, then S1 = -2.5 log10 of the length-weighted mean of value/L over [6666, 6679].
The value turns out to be 0.00 mag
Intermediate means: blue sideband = 3.77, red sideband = 3.97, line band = 3.83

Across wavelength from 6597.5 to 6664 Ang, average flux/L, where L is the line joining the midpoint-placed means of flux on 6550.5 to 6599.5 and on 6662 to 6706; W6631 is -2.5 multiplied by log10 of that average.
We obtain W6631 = 0.07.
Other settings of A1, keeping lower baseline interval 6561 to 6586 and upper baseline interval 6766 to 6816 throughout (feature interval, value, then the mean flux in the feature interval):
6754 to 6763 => 0.7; 3.68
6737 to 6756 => 1.3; 3.72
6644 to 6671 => 1.3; 3.85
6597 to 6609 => 1.1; 3.7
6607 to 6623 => 2.6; 3.4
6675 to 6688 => 0.4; 3.91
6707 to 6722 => 0.4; 3.9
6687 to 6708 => 0.3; 3.96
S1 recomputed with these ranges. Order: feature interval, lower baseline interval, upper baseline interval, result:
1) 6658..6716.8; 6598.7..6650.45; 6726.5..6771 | -0.05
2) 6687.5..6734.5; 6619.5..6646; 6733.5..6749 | -0.04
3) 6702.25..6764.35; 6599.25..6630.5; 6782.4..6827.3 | 0.01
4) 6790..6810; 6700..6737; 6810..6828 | 0.03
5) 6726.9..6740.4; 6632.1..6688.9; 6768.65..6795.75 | 0.02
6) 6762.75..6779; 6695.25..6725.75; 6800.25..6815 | 0.02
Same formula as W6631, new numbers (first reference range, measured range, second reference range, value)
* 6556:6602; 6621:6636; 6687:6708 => 0.043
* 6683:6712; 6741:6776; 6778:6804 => 0.060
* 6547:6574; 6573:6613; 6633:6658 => 0.041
